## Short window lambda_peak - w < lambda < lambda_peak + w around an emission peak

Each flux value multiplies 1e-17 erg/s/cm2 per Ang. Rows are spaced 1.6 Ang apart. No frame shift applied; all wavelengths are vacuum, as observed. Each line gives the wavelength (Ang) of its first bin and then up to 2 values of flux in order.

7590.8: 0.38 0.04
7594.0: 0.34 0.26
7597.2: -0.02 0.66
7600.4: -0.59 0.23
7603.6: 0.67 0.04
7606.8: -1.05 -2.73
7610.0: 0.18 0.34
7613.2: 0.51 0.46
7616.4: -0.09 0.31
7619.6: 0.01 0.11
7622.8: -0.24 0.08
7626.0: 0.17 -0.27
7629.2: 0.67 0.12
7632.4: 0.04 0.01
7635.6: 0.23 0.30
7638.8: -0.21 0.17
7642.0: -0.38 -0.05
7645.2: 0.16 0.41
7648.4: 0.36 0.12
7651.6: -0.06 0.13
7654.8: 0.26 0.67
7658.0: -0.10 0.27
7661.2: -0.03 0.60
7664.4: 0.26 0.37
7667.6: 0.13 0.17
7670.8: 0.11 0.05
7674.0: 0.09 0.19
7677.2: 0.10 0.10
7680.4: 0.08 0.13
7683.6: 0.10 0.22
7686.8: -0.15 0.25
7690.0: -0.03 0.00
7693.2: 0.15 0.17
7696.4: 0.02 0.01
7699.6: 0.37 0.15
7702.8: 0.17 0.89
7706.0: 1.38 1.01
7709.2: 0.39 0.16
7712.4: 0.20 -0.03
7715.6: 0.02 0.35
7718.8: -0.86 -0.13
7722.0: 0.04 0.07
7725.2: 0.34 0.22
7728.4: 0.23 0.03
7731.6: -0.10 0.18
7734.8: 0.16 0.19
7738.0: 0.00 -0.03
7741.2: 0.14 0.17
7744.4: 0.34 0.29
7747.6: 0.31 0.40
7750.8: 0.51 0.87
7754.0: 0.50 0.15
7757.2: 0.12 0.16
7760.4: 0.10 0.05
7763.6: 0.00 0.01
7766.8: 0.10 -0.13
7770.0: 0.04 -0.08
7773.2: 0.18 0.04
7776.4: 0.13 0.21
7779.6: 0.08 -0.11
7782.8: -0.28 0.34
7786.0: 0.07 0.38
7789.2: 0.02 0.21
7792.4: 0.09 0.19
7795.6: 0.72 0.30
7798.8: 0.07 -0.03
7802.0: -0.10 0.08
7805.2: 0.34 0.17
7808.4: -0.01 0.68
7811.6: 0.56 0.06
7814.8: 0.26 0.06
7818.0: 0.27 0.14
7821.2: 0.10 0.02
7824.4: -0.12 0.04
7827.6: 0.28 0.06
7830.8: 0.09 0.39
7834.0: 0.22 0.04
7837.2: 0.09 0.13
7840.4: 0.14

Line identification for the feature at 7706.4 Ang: H-gamma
